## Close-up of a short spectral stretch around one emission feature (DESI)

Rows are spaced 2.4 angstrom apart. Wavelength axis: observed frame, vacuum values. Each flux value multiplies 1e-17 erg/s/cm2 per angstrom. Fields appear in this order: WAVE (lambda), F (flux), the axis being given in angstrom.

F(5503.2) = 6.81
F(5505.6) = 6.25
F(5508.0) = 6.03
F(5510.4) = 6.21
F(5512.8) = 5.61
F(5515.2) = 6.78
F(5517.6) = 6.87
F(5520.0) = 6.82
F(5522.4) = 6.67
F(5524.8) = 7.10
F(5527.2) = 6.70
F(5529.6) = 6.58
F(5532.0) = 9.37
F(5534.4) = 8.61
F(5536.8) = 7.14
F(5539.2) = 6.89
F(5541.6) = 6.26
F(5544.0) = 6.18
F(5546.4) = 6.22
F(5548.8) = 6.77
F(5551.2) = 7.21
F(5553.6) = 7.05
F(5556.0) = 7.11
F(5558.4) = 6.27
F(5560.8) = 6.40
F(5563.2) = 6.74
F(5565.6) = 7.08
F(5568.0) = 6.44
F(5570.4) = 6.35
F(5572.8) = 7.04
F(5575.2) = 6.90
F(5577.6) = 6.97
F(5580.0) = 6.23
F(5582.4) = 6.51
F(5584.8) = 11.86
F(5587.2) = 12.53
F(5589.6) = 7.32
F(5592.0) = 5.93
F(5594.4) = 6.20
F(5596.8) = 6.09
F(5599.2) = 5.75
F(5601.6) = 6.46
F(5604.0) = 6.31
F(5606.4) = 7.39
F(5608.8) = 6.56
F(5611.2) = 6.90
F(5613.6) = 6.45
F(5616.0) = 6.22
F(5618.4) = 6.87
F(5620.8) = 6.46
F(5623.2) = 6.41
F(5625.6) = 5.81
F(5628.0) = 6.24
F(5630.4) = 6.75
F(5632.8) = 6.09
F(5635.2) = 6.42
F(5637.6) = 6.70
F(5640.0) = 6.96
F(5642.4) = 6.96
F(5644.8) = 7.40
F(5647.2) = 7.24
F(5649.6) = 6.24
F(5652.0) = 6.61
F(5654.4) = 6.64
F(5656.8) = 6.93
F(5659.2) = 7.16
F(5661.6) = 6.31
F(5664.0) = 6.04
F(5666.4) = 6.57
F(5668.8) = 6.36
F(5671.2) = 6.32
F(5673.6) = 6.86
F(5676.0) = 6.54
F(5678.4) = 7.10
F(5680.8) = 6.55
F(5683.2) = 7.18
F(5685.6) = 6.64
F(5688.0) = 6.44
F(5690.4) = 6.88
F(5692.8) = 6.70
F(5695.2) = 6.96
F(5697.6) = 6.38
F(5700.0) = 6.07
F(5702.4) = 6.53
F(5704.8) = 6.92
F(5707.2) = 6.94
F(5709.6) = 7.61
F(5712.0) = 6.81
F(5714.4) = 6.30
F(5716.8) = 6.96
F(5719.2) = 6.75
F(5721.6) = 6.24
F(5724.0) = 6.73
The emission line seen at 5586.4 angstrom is [O III] 5007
